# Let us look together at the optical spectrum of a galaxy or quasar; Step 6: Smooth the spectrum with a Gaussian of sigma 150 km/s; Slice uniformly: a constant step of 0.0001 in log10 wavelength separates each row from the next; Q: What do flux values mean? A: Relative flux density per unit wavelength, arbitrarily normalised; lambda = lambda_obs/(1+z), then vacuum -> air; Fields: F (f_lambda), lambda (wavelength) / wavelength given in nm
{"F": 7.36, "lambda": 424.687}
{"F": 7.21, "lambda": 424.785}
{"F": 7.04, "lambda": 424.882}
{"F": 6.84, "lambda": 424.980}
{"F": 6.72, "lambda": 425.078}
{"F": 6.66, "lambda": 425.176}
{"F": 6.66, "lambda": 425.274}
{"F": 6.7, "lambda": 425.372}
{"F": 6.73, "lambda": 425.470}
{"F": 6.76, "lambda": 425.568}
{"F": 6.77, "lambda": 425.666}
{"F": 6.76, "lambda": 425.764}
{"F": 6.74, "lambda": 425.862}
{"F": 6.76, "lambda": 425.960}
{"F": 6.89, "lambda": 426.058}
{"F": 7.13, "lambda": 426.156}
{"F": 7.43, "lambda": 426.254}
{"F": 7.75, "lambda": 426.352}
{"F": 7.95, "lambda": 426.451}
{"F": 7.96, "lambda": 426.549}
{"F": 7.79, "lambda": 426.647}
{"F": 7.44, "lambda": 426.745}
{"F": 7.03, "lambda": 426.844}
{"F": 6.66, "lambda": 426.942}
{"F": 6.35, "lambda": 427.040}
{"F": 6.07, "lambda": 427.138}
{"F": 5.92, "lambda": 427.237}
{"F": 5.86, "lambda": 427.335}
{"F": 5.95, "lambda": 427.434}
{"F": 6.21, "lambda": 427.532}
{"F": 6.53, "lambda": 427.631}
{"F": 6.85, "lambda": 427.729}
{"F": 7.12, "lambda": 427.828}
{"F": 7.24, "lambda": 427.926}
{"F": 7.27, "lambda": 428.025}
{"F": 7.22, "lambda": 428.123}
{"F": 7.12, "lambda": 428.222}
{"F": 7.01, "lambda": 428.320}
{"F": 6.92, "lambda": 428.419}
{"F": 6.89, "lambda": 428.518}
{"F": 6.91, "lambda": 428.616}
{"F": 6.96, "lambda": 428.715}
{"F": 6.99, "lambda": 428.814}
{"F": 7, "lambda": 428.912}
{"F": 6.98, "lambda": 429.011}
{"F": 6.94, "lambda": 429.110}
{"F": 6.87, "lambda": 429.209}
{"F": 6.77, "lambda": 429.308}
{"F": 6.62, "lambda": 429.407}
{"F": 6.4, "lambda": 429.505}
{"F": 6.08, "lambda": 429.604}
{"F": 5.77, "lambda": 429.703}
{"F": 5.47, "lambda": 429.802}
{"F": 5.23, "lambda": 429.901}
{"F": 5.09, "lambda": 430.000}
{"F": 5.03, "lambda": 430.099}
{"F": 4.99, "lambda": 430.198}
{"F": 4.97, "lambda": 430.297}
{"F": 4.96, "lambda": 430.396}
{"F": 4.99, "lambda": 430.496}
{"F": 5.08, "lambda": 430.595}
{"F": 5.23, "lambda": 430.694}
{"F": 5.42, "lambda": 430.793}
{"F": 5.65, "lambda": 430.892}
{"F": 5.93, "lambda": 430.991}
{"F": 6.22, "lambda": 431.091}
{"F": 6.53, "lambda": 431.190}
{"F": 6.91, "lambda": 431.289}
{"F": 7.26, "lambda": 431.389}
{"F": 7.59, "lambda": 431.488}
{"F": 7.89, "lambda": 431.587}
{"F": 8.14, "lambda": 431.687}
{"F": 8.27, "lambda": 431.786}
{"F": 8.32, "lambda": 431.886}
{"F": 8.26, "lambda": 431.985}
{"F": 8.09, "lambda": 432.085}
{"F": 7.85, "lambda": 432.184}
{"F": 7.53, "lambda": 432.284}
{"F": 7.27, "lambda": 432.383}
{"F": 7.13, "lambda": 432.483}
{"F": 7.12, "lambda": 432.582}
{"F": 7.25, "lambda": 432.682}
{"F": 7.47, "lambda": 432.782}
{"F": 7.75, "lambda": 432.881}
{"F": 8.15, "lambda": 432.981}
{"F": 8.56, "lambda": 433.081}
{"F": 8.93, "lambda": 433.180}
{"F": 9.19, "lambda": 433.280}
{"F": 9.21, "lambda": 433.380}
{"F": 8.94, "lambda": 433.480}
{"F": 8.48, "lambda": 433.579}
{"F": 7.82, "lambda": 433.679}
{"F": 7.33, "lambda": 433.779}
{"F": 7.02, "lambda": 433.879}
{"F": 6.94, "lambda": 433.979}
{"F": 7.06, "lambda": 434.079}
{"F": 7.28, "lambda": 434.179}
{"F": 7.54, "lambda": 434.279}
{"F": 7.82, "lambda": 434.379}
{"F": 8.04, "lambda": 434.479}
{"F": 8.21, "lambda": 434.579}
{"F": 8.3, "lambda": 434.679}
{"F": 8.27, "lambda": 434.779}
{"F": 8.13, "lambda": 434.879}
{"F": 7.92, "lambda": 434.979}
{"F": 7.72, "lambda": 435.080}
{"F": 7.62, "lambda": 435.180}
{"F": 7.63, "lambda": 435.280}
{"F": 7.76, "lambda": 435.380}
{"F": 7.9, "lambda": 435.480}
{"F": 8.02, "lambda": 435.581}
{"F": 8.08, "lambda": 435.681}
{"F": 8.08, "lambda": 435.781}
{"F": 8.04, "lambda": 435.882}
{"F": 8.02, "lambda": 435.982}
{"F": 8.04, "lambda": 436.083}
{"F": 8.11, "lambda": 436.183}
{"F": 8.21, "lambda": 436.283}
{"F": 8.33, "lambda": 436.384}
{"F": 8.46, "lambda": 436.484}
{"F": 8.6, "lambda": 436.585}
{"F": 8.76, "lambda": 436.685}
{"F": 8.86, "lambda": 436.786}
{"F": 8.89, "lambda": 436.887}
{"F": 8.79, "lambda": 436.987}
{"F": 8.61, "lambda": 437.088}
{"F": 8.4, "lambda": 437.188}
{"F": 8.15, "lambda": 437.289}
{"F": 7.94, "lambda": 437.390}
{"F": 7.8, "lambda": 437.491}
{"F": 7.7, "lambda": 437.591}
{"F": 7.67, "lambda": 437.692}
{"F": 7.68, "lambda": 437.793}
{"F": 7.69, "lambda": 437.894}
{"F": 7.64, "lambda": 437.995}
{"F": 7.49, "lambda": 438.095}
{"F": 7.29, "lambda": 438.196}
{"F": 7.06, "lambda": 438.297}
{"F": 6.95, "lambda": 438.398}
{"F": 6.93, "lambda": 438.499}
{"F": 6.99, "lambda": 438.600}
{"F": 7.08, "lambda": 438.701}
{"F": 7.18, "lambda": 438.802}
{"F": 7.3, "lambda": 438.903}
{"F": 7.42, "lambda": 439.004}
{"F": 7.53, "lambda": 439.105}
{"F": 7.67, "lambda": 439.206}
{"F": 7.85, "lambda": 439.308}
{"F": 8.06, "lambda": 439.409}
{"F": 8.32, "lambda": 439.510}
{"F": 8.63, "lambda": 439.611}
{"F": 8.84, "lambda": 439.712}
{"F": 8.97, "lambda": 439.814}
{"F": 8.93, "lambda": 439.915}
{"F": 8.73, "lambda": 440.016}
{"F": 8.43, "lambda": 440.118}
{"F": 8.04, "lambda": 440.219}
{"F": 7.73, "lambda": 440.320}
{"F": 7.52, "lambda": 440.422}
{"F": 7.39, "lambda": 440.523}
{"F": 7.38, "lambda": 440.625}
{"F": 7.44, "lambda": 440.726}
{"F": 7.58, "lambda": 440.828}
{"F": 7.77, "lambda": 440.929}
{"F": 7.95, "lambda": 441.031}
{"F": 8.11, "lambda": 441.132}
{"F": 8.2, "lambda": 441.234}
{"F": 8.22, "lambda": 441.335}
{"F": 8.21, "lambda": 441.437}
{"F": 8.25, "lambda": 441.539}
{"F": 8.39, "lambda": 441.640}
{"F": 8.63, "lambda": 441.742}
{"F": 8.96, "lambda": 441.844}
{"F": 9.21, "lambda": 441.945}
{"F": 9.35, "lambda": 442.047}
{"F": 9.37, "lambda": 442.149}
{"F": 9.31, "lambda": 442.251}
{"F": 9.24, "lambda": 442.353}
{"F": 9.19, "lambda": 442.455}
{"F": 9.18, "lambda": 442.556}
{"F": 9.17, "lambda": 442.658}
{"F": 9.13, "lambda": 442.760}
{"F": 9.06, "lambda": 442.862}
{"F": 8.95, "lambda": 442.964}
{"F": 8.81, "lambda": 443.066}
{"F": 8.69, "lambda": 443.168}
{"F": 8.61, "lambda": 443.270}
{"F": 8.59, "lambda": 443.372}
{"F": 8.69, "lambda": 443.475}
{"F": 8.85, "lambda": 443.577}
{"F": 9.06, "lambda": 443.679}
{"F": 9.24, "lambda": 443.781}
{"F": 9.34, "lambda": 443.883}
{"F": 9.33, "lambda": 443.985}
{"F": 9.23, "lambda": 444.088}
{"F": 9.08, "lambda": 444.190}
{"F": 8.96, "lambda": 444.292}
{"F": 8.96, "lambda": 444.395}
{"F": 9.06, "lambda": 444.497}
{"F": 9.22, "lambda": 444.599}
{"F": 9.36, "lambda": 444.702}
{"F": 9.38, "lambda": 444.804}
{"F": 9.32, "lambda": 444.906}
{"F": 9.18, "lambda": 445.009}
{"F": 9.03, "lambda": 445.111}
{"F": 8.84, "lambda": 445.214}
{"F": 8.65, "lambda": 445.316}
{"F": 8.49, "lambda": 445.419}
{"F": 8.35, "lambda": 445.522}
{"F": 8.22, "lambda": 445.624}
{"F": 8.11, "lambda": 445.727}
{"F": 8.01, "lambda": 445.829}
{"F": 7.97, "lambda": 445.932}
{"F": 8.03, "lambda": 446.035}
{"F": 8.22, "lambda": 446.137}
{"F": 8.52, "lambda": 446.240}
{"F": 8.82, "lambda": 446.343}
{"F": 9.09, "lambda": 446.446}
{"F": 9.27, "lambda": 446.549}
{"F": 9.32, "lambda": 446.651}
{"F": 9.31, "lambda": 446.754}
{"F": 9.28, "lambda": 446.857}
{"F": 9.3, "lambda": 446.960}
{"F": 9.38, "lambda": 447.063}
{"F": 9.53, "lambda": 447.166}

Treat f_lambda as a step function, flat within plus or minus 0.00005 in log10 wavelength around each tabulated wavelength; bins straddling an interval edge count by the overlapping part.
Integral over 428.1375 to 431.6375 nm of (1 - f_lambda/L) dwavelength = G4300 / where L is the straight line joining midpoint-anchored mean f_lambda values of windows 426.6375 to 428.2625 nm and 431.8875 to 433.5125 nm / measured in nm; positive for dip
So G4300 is 0.50 nm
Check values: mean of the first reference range 6.71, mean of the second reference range 8.04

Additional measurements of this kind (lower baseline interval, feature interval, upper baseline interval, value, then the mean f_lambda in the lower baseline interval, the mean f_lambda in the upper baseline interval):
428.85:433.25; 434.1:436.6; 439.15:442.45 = -0.18 nm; 6.74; 8.34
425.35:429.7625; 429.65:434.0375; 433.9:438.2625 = 0.27 nm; 6.84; 7.98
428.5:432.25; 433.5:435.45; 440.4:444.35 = -0.14 nm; 6.49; 8.67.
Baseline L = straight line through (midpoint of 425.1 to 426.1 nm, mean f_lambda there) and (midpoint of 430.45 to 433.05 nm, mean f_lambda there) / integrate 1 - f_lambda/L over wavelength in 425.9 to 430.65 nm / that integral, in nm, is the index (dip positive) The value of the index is 0.24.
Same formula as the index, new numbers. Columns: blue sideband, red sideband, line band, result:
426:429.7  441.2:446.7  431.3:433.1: -0.08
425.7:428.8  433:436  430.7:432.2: 0.08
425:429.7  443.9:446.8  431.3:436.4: -0.23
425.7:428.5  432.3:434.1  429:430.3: 0.24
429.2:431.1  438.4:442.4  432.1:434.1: -0.49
